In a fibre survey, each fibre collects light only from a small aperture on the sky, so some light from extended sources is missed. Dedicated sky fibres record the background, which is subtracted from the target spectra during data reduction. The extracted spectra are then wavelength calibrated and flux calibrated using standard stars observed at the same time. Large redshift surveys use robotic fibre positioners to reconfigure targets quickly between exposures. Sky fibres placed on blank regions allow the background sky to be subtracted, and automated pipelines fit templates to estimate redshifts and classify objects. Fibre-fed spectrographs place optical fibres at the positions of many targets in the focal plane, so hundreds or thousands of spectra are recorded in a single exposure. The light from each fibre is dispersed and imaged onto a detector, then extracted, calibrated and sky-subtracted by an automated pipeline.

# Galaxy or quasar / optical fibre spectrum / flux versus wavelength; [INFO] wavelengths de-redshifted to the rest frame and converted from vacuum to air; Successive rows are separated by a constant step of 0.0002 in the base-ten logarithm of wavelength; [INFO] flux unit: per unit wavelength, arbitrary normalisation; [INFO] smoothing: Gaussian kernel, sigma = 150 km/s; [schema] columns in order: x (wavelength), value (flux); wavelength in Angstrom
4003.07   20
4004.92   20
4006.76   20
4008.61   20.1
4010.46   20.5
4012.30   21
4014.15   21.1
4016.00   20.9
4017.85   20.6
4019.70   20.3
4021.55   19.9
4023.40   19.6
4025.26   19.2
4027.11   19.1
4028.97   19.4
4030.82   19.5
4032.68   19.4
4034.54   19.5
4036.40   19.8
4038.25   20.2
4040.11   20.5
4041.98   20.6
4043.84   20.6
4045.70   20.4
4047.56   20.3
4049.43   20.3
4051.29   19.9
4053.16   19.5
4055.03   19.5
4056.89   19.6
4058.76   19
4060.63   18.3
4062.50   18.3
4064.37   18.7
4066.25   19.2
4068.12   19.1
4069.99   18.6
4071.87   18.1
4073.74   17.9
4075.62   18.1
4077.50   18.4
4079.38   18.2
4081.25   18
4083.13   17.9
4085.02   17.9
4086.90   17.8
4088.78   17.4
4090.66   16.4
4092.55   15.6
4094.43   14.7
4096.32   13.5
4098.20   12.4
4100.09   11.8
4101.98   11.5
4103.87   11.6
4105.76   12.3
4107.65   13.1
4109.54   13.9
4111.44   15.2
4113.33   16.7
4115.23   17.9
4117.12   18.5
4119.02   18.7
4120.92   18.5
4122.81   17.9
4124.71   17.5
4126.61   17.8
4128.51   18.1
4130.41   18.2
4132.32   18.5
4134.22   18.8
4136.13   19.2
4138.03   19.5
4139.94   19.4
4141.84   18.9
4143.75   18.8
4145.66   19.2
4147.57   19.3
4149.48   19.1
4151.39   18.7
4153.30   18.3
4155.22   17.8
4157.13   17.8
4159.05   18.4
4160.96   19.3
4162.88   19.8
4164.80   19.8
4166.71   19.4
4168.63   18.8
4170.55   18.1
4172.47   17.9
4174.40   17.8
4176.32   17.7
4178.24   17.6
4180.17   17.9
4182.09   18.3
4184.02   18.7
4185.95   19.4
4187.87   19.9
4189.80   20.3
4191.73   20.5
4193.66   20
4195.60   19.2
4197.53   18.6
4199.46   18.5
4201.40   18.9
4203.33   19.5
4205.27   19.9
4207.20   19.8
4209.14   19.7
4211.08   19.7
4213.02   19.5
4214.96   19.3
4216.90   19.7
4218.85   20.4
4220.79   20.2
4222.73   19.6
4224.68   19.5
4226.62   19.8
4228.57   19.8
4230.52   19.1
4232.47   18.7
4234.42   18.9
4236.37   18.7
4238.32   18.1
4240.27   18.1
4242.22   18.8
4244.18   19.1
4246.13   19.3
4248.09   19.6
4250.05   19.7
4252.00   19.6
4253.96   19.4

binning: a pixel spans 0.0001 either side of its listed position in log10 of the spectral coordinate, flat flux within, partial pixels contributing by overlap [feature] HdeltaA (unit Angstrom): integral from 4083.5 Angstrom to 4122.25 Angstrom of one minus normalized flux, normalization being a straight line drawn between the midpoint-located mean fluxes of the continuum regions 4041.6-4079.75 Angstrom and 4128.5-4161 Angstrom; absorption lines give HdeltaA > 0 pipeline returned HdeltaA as 7.39 Angstrom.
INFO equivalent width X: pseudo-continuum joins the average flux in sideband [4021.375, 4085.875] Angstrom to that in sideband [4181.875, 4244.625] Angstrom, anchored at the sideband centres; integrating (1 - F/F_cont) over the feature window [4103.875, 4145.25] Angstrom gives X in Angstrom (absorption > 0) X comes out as 4.0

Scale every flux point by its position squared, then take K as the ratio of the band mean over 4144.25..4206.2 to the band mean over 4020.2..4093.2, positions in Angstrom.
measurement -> 1.05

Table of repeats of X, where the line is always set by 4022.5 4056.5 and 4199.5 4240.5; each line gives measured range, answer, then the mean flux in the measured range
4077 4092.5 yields 1.7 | 17.6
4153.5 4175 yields 1.0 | 18.6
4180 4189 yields 0.2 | 19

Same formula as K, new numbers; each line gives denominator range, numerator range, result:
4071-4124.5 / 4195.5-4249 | 1.27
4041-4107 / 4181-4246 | 1.19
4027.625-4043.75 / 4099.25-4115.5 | 0.71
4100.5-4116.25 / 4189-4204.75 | 1.45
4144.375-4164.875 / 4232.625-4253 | 1.05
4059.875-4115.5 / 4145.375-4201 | 1.21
